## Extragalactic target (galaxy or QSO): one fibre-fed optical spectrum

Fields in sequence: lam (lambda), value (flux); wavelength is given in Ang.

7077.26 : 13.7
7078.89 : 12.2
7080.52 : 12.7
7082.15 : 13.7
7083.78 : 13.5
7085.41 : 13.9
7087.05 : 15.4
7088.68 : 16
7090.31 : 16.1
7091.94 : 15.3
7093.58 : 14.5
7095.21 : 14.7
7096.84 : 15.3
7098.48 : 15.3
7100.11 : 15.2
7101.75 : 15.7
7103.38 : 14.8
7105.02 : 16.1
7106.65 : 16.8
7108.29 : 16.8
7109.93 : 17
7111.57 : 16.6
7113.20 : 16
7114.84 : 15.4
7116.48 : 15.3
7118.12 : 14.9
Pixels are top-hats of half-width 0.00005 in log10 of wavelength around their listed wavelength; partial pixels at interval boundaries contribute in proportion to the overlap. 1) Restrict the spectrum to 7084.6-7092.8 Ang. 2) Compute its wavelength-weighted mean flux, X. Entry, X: 15.3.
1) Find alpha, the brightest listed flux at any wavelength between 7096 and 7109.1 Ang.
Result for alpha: 16.8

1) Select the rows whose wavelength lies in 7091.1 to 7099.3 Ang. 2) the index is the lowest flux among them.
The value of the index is 14.5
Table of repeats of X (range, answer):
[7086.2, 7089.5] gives 15.7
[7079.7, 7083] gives 13.2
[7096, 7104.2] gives 15.3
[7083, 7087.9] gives 14.3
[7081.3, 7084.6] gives 13.6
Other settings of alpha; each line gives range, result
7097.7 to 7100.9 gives 15.3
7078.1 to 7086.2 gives 13.9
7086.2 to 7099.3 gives 16.1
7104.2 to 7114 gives 17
